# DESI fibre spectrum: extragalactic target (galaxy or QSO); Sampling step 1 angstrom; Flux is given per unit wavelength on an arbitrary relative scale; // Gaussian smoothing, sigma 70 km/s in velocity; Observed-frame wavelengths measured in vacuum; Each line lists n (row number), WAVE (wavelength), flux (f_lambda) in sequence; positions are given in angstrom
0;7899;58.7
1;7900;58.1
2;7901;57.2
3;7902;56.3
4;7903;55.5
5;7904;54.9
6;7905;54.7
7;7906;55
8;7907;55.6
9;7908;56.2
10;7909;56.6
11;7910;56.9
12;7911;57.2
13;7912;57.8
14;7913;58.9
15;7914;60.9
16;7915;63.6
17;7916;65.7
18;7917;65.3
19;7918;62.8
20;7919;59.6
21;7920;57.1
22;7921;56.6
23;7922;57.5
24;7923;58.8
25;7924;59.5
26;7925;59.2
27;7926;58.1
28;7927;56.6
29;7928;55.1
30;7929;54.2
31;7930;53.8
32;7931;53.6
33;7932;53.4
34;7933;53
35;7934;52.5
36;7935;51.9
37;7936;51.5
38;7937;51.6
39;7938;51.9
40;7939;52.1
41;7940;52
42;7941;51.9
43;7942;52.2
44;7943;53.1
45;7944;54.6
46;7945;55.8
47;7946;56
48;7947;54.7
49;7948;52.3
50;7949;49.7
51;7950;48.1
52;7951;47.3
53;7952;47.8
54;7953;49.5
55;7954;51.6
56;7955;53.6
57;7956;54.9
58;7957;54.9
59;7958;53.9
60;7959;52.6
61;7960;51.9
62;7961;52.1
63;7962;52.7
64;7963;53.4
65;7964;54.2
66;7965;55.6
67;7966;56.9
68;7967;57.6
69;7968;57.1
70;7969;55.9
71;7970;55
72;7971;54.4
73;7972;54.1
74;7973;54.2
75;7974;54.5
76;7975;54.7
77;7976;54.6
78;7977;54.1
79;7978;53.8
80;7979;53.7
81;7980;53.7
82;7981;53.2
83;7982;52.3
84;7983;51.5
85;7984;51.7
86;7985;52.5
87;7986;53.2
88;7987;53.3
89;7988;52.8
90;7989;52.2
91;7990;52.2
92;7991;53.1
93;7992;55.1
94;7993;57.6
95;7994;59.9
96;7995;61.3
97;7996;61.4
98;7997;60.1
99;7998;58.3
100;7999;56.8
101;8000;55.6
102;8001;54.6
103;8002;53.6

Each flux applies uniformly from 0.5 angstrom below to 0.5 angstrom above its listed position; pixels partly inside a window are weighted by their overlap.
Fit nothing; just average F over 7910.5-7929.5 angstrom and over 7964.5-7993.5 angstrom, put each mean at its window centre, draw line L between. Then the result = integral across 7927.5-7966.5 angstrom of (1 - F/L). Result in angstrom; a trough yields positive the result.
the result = 2.8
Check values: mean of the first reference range 59.2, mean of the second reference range 54.2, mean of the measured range 52.8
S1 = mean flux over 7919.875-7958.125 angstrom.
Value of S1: 53.6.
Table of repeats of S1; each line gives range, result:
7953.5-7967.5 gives 54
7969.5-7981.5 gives 54.2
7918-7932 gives 57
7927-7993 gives 53.3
